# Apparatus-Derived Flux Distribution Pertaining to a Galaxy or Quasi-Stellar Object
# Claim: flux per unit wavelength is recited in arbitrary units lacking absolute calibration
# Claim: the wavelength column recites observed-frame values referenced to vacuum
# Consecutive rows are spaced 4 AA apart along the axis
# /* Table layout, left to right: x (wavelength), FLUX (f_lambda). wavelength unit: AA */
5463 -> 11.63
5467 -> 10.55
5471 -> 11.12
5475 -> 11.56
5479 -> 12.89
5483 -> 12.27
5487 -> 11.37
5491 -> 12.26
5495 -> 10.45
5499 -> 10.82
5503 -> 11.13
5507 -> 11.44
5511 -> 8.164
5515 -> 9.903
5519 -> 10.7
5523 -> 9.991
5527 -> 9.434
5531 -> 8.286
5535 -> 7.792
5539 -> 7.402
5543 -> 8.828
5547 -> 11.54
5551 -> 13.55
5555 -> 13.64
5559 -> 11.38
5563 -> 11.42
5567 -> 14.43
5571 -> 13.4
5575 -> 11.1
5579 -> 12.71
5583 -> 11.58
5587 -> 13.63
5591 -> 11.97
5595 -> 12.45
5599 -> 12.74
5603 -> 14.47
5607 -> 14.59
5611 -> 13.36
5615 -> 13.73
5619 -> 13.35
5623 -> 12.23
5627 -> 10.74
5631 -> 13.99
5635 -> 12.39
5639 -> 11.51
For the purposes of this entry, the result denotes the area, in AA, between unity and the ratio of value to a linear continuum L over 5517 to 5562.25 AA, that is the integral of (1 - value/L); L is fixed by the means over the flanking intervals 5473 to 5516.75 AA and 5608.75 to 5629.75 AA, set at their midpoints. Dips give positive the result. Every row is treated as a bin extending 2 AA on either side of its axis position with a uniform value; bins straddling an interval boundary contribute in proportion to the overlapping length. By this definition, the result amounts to 5.63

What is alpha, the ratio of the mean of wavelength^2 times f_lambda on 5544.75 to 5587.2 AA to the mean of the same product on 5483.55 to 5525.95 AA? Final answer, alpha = 1.2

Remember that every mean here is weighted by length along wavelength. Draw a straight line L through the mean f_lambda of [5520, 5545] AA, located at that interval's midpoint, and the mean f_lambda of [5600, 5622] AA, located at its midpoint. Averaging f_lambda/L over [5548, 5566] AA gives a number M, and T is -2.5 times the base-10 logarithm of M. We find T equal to -0.22 mag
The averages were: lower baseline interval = 8.71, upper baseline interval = 13.8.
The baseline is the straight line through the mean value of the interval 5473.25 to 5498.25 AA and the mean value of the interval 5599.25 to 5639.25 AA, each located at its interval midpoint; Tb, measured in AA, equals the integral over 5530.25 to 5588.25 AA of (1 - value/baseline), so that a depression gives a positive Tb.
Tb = 5.1 AA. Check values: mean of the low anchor 11.8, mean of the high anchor 13.1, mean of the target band 11.4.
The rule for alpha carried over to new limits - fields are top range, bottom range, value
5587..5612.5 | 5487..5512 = 1.27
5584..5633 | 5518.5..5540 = 1.51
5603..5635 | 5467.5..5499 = 1.19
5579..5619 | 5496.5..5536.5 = 1.38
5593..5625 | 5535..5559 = 1.27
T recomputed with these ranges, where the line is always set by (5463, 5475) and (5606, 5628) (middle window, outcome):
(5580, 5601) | 0.02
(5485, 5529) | 0.10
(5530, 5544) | 0.44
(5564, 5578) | -0.04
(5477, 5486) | -0.11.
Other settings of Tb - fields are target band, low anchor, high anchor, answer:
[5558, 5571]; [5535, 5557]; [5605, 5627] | -1.45 AA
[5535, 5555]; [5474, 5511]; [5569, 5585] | 2.52 AA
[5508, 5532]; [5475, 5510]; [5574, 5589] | 4.49 AA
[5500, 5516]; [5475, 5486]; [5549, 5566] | 2.82 AA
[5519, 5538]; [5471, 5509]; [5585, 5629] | 4.80 AA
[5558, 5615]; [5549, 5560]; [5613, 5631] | -0.10 AA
